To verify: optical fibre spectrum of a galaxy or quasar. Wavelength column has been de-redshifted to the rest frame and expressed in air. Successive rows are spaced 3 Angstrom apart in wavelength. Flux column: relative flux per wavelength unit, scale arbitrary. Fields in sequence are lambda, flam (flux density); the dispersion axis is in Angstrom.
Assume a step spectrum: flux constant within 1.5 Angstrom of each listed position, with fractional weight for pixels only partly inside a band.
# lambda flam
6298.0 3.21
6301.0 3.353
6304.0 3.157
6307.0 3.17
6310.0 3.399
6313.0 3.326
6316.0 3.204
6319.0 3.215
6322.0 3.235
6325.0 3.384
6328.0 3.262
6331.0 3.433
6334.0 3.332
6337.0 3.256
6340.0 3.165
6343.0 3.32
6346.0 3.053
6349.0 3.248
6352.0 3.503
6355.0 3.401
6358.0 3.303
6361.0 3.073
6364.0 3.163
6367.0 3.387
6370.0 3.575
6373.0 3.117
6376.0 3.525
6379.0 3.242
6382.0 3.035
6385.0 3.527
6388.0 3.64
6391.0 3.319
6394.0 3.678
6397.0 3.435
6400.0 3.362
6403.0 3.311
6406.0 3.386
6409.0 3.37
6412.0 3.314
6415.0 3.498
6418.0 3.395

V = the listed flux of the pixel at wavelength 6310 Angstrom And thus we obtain 3.399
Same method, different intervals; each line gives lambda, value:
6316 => 3.204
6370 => 3.575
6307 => 3.17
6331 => 3.433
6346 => 3.053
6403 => 3.311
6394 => 3.678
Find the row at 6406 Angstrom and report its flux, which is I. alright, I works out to 3.386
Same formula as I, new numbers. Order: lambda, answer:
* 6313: 3.326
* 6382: 3.035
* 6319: 3.215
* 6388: 3.64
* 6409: 3.37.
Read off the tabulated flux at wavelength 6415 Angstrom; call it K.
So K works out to 3.498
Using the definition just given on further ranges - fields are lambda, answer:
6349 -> 3.248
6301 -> 3.353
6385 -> 3.527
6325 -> 3.384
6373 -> 3.117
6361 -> 3.073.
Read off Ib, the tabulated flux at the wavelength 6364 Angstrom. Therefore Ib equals 3.163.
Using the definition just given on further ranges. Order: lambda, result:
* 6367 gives 3.387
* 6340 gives 3.165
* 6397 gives 3.435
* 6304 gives 3.157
